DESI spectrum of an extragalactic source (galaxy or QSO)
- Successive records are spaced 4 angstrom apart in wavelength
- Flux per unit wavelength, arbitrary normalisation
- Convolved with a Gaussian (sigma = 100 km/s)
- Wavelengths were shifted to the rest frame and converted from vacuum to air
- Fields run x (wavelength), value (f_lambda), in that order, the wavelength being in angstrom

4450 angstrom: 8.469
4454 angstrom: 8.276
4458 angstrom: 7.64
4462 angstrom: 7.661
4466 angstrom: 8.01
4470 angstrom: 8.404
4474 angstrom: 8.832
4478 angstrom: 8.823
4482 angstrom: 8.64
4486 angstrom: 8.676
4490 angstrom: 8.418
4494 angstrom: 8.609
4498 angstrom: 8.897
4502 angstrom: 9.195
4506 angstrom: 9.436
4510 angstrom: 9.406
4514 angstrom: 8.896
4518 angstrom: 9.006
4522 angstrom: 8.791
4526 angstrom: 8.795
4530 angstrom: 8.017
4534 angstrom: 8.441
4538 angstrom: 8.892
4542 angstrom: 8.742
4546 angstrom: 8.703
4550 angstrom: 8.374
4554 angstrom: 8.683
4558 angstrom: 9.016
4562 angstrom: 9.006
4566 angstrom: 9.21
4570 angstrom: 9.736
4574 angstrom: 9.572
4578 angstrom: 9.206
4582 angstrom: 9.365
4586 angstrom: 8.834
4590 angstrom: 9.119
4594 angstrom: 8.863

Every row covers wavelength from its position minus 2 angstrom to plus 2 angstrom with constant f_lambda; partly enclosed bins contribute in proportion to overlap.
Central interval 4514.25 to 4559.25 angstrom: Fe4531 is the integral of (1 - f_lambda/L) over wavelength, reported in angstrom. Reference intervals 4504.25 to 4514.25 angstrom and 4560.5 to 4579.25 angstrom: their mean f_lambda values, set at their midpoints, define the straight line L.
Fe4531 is 3.1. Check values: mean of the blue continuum 9.3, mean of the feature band 8.68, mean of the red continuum 9.36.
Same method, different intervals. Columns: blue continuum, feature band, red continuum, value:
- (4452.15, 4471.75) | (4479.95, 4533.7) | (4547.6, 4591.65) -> -2.3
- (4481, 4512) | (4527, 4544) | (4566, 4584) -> 1.2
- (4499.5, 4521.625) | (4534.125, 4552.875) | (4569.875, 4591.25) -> 1.1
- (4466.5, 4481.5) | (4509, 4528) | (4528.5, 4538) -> -1.2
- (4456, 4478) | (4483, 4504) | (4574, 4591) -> -0.9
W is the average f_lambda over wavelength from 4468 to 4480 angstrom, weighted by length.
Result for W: 8.69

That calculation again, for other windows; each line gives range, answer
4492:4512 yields 9.11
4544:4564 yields 8.76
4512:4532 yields 8.7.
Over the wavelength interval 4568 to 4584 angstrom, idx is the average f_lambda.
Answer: 9.47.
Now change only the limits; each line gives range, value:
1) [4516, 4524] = 8.9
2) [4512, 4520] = 8.95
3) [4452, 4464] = 7.86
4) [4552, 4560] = 8.85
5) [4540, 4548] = 8.72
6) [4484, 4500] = 8.65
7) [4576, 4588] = 9.13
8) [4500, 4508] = 9.32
